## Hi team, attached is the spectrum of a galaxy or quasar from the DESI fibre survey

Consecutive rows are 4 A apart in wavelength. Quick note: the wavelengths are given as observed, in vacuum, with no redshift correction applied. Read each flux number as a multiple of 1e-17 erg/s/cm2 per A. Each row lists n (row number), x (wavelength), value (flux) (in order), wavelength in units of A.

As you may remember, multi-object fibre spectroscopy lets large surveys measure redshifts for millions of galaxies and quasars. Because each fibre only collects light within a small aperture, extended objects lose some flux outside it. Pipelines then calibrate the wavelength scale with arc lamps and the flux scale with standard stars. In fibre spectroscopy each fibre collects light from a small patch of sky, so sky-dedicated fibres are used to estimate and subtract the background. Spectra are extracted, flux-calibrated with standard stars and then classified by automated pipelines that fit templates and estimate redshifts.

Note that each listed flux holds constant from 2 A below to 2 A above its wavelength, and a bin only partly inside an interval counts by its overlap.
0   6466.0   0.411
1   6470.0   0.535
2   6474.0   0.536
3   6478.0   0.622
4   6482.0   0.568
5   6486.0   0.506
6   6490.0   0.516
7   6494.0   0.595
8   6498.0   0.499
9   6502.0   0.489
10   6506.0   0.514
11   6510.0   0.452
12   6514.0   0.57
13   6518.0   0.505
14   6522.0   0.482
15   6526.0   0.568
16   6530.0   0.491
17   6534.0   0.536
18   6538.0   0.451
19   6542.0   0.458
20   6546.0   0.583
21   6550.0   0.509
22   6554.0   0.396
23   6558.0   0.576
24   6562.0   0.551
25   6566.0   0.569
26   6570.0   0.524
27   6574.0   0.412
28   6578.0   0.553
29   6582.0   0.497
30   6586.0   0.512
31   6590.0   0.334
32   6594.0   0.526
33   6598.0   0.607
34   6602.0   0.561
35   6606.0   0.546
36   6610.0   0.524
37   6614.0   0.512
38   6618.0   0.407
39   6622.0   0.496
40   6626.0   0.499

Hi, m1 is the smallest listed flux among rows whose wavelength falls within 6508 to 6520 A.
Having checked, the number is 0.452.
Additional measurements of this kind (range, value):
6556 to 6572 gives 0.524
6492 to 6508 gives 0.489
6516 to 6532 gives 0.482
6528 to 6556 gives 0.396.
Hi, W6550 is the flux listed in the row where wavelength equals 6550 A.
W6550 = 0.509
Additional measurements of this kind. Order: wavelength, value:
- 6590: 0.334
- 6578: 0.553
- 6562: 0.551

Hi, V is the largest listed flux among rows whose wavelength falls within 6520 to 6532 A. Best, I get 0.568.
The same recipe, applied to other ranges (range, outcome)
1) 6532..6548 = 0.583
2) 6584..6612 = 0.607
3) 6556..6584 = 0.576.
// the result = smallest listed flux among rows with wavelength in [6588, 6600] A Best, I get 0.334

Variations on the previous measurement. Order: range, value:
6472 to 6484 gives 0.536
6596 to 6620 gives 0.407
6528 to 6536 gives 0.491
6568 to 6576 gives 0.412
